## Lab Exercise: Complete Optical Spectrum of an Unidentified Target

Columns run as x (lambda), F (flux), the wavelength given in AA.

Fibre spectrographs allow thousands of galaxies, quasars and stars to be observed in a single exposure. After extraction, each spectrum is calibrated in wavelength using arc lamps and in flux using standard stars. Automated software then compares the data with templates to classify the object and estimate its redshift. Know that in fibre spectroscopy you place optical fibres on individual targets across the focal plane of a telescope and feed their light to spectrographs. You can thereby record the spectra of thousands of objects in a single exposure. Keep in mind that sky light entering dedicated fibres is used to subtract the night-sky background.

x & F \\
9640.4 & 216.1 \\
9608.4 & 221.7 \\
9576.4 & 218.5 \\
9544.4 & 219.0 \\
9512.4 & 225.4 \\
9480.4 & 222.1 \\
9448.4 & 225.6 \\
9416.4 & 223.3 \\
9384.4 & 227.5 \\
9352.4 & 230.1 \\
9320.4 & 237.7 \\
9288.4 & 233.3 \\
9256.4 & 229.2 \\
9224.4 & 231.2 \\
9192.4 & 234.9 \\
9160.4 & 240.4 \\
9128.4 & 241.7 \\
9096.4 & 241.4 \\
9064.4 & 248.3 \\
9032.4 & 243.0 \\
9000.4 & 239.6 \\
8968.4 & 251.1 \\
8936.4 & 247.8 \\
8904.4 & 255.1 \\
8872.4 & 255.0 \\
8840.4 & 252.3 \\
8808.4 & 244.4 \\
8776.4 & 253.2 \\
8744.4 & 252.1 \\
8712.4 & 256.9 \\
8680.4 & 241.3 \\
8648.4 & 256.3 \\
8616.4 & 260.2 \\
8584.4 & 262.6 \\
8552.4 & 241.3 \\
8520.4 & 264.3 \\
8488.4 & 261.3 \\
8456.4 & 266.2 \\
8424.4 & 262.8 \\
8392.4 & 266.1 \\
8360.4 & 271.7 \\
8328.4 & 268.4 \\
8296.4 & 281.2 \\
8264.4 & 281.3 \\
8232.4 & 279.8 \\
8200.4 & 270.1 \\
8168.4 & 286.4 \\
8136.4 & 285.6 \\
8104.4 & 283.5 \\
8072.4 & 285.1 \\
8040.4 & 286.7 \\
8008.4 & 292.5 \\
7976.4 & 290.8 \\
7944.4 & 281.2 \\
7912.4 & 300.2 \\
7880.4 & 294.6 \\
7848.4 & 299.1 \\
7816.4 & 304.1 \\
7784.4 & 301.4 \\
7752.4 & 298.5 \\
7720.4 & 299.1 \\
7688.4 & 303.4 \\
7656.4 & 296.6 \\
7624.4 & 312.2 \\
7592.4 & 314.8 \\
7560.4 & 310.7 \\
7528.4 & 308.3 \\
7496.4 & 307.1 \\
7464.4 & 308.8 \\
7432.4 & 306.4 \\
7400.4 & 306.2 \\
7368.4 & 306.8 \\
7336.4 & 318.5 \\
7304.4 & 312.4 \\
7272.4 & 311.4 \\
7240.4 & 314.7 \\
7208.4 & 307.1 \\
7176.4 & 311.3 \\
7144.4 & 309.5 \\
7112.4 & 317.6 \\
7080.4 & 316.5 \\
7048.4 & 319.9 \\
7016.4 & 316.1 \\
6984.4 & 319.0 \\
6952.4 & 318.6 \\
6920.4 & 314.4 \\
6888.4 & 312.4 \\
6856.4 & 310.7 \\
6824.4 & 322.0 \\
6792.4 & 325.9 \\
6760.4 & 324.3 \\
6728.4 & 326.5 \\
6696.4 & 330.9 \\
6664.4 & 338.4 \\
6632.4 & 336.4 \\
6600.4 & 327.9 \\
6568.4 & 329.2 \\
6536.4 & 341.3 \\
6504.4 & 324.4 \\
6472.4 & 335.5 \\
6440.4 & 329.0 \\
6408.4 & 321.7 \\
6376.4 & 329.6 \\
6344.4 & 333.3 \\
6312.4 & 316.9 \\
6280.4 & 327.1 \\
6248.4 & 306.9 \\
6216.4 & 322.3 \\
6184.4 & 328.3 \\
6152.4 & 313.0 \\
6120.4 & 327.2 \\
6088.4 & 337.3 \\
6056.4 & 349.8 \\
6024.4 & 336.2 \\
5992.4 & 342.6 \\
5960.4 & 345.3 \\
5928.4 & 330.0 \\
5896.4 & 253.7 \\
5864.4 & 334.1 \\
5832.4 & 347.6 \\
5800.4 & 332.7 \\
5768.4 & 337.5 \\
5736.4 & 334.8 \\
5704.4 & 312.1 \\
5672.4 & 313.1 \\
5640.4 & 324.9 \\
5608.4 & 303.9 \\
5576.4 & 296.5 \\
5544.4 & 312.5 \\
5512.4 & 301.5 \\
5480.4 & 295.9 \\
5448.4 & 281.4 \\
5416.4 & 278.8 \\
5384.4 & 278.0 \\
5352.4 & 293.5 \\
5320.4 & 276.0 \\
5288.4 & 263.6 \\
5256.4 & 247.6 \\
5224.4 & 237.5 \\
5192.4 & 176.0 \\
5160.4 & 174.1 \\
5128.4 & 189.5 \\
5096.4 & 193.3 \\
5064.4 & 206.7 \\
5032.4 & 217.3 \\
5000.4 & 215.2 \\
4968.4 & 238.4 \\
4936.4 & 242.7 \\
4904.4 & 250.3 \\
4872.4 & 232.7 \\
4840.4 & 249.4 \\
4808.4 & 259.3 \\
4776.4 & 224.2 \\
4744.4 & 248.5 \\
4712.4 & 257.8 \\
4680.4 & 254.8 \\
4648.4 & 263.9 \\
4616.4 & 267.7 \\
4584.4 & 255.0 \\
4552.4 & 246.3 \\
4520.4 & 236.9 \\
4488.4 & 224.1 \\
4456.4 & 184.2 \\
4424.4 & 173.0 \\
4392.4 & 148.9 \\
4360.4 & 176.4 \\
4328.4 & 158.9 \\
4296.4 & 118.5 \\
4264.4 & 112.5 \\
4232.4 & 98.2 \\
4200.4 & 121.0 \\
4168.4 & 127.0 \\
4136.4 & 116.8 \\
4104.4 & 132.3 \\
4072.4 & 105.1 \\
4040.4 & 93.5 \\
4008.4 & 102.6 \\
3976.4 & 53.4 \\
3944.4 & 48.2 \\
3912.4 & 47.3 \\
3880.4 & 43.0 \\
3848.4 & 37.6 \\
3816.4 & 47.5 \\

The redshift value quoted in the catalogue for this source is 0.00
